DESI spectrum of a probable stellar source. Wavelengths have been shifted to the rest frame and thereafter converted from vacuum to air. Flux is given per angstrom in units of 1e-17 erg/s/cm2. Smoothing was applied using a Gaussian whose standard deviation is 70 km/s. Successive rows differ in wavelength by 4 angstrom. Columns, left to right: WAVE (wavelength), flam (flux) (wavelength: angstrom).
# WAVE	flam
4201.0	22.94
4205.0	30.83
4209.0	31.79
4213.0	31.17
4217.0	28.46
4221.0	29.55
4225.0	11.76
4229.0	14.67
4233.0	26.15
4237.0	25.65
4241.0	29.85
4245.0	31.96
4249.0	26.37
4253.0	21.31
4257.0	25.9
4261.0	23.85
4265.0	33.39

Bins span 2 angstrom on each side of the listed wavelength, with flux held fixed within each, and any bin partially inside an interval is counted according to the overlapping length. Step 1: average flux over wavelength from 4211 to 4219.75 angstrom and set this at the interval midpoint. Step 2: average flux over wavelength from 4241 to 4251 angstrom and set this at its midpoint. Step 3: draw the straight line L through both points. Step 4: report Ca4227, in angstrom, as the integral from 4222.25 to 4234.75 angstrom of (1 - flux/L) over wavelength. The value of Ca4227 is 4.9 angstrom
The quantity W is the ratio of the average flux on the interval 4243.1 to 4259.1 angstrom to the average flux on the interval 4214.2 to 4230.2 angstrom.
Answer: 1.2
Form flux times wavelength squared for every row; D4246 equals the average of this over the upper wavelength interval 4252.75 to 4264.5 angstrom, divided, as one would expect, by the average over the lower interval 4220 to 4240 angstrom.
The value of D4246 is 1.2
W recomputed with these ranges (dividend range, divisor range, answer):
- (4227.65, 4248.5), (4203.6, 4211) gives 0.83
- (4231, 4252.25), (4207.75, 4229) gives 1.09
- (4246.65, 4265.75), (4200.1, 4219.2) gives 0.88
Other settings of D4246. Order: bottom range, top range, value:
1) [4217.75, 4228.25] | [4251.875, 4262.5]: 1.16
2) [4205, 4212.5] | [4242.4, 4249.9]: 0.96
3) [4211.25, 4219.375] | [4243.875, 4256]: 0.89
